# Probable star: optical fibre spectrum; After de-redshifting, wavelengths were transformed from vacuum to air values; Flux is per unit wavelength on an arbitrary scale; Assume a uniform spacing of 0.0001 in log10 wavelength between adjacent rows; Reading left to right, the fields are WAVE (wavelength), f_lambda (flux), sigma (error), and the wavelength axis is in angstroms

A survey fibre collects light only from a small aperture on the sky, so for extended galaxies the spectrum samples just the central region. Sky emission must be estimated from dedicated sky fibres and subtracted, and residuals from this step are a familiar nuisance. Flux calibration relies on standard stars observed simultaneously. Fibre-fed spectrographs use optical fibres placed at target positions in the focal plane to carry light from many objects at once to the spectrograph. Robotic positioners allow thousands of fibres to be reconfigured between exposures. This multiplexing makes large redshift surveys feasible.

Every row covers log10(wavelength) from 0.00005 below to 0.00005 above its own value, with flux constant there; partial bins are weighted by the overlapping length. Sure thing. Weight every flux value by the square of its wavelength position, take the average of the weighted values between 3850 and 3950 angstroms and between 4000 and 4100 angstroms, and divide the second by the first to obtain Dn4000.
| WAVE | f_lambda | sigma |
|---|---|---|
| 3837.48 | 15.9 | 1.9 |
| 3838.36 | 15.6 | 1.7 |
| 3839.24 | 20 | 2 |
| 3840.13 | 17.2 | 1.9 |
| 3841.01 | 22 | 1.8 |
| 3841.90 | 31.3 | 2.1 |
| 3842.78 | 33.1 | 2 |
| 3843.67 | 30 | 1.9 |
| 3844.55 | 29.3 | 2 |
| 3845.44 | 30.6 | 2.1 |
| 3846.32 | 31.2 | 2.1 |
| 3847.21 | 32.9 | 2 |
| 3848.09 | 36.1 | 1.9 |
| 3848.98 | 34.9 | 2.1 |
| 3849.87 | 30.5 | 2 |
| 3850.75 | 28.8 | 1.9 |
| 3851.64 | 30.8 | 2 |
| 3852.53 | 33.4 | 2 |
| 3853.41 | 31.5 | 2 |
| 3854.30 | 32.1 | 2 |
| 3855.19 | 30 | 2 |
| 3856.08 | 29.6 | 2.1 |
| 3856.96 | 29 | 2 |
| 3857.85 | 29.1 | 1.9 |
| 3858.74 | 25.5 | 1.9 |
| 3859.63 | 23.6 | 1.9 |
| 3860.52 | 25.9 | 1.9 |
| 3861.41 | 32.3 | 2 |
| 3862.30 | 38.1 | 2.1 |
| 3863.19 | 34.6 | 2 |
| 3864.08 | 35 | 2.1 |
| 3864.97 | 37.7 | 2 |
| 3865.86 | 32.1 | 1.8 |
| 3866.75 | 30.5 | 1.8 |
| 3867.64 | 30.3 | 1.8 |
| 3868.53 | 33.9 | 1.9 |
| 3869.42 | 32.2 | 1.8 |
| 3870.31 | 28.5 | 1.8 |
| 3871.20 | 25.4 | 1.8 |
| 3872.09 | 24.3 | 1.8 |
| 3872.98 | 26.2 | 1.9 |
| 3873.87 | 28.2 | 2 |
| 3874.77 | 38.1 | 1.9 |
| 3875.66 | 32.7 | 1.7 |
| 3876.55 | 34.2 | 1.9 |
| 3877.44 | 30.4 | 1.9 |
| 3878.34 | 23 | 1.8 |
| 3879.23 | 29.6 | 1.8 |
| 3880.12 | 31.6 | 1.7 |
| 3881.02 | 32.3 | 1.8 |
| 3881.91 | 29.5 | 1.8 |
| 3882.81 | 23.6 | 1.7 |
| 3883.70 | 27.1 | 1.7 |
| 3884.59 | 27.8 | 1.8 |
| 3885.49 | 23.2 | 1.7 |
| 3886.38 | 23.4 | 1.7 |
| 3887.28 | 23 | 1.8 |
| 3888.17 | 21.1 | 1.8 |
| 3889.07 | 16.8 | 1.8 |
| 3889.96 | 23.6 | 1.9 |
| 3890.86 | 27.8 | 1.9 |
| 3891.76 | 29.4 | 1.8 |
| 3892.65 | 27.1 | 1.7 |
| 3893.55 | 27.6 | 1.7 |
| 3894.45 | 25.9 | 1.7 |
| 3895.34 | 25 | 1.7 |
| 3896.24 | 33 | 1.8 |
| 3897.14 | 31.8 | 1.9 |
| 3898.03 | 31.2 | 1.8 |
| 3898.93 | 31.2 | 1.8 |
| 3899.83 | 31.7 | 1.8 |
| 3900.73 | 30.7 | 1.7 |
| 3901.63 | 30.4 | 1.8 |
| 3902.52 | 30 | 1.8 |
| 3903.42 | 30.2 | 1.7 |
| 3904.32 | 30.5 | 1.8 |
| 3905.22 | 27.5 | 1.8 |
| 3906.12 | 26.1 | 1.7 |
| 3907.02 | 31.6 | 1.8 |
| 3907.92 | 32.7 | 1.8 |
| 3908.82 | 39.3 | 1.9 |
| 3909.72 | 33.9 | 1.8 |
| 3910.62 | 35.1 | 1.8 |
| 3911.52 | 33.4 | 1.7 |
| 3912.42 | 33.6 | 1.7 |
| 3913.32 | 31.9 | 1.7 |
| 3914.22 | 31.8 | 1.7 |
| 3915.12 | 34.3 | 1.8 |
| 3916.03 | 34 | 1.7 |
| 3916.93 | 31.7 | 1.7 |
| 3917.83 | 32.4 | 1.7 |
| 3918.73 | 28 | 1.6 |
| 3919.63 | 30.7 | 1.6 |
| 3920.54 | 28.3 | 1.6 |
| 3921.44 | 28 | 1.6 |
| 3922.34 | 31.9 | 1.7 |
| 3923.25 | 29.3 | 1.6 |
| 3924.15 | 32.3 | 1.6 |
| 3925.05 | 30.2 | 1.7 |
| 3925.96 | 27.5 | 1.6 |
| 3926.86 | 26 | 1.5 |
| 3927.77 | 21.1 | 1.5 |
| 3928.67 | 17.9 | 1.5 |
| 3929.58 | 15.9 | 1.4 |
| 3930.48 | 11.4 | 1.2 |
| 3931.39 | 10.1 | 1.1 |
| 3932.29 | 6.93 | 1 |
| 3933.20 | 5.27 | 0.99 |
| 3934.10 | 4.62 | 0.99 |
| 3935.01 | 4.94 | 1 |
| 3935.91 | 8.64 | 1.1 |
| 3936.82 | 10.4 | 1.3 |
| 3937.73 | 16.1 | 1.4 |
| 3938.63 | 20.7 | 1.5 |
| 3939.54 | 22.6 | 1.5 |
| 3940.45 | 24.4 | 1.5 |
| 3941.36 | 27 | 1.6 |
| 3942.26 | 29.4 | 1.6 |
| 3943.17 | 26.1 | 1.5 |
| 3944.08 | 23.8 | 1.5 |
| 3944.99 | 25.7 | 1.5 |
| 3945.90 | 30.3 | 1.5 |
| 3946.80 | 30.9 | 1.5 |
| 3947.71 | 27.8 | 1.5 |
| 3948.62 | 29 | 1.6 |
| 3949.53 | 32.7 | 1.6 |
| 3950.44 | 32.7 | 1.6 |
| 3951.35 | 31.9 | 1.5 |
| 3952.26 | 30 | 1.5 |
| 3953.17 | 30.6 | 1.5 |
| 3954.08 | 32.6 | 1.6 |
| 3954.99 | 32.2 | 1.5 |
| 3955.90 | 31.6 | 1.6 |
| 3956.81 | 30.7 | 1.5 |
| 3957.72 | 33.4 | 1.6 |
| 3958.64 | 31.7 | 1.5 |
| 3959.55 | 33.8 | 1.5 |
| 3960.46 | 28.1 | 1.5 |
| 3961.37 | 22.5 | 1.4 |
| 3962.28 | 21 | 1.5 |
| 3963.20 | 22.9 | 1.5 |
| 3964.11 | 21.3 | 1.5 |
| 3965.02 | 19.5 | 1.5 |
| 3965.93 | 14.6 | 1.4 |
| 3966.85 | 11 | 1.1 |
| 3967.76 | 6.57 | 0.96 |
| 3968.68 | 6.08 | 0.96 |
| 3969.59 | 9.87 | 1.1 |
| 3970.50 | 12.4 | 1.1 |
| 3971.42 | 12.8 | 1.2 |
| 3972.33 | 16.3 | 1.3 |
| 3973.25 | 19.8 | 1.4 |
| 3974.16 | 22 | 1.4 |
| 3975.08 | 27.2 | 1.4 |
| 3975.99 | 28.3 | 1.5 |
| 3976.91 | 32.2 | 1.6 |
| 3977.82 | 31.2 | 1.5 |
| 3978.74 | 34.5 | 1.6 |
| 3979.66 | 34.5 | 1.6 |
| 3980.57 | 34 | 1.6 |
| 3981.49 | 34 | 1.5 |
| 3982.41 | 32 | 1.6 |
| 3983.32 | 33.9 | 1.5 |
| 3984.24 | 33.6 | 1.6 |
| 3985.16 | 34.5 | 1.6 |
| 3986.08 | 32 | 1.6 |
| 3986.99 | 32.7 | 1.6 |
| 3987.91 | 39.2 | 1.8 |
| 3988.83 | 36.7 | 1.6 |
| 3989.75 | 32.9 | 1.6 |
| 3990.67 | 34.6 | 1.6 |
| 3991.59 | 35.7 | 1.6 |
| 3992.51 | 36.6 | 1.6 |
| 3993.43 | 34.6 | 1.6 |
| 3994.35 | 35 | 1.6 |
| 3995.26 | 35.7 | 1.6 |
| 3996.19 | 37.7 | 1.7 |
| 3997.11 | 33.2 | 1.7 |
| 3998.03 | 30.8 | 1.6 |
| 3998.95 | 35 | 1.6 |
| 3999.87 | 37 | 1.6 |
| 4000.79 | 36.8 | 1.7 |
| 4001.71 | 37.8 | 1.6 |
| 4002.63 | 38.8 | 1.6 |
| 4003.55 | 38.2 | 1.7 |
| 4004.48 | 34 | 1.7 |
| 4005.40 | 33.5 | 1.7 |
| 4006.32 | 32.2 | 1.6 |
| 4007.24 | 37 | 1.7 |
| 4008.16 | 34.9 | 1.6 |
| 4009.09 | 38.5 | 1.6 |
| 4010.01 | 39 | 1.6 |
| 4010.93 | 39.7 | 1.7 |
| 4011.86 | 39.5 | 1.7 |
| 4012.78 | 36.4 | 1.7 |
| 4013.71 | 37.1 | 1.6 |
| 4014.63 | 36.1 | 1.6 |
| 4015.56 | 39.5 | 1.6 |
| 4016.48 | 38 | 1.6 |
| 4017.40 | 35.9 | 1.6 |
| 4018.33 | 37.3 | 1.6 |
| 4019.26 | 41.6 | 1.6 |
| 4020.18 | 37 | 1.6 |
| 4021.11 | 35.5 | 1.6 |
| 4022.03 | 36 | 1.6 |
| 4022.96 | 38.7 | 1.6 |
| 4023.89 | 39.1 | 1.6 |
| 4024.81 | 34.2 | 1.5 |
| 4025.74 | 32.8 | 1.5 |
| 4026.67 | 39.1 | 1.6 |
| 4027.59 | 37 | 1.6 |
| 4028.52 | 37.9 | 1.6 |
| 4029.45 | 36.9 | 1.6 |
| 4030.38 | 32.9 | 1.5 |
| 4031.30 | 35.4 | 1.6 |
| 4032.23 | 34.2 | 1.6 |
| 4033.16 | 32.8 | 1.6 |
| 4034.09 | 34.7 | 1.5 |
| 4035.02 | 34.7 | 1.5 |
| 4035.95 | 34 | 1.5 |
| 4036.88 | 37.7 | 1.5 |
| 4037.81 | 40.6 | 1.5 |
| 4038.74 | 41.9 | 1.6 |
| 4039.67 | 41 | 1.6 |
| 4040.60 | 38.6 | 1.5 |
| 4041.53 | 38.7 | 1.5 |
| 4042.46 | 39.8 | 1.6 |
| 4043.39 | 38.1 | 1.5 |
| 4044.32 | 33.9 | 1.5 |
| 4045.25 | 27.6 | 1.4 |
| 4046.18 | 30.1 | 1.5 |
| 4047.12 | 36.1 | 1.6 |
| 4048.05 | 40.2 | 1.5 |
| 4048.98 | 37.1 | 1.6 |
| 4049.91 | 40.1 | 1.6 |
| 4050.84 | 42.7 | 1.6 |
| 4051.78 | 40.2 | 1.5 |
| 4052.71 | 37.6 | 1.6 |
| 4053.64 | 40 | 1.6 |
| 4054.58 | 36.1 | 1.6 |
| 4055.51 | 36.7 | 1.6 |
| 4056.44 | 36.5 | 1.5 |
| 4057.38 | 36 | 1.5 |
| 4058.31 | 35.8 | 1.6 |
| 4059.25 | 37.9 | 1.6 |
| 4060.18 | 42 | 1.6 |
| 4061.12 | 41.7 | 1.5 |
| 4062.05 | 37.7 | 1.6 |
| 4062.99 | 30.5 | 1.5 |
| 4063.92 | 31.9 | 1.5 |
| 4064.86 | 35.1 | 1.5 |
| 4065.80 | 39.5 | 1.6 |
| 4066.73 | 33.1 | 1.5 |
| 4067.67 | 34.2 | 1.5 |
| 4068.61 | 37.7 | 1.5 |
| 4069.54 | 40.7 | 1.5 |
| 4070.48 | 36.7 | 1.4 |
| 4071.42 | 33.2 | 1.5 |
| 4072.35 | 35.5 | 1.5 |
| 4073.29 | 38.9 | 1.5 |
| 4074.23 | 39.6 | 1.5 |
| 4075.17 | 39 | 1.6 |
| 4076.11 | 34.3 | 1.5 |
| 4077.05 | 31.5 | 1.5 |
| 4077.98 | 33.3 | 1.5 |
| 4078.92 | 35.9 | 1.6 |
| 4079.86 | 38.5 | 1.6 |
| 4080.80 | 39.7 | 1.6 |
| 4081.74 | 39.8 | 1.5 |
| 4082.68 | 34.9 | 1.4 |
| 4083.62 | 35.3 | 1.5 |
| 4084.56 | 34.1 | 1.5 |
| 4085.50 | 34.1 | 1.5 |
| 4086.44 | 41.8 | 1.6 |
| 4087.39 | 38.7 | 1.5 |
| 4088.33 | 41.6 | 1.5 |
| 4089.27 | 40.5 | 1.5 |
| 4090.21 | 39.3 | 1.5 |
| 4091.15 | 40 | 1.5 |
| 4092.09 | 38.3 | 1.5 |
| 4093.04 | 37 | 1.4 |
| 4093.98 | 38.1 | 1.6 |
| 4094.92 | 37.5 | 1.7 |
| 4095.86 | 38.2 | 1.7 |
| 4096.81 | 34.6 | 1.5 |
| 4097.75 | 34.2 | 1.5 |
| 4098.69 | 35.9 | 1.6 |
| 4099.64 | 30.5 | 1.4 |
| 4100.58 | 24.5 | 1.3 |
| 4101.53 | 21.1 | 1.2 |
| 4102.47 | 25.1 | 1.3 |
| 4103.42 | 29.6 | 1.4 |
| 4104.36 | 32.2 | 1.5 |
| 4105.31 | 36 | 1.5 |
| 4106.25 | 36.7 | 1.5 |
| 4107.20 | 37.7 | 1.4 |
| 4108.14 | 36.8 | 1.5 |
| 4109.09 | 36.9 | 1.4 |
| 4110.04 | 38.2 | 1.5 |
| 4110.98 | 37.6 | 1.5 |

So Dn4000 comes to 1.45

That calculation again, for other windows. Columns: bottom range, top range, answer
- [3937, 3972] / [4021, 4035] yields 1.53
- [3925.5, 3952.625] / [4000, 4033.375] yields 1.81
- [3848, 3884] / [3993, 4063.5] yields 1.31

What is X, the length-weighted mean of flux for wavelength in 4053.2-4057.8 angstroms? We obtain 37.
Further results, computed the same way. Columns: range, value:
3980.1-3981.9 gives 34.1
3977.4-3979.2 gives 32.8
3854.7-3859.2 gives 28.6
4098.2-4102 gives 28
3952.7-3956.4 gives 31.8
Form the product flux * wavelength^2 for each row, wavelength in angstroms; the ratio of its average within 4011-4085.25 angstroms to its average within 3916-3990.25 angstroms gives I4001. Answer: 1.54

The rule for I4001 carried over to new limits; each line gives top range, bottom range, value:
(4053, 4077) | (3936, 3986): 1.51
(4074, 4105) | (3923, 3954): 1.71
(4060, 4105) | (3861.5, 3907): 1.35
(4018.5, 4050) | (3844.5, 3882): 1.29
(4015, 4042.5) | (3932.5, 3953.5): 1.71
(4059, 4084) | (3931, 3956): 1.71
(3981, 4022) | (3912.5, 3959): 1.47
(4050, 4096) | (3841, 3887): 1.38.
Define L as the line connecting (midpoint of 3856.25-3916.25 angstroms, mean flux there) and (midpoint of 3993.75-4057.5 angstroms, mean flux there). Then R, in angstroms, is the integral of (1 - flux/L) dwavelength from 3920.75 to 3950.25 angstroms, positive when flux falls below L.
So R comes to 9.65 angstroms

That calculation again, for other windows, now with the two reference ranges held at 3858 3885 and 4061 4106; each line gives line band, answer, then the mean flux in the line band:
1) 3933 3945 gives 5.3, 17.8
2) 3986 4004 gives -1.2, 35.6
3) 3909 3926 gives -0.2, 31.7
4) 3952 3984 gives 7.4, 25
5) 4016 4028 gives -1.1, 37.1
